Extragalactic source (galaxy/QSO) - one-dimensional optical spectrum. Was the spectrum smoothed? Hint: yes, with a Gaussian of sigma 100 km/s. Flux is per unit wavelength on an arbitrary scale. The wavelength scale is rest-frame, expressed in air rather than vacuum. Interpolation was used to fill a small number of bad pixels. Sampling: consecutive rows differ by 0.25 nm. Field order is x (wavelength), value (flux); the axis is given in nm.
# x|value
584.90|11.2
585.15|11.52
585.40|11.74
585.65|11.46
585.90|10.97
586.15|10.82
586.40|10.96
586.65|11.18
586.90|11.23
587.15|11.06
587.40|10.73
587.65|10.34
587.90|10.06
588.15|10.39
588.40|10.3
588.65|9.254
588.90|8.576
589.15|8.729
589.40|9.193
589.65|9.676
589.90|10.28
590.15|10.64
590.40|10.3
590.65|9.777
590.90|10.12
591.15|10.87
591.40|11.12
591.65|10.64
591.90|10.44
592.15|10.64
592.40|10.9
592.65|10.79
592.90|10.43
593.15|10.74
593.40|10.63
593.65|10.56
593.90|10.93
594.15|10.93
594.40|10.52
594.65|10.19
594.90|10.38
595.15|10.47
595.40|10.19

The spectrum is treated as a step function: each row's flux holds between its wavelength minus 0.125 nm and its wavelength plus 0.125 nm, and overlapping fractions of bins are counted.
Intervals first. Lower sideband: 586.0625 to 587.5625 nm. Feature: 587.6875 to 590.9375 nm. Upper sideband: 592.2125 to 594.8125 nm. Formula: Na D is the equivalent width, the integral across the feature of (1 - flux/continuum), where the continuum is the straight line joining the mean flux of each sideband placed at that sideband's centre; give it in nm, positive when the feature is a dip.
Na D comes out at 0.32 nm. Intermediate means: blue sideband 11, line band 9.8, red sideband 10.7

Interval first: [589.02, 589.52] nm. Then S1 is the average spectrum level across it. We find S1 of 8.95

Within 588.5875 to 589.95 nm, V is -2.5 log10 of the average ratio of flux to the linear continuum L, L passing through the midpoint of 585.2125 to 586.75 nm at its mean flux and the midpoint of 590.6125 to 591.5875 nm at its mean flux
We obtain 0.17 mag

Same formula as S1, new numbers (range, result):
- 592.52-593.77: 10.6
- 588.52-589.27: 8.86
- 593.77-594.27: 10.9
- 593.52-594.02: 10.7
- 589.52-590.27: 10.2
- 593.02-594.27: 10.8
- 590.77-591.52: 10.7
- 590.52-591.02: 9.95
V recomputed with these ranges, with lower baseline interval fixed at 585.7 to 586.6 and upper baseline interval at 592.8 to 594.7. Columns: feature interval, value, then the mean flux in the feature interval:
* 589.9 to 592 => 0.029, 10.5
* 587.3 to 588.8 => 0.078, 10.1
